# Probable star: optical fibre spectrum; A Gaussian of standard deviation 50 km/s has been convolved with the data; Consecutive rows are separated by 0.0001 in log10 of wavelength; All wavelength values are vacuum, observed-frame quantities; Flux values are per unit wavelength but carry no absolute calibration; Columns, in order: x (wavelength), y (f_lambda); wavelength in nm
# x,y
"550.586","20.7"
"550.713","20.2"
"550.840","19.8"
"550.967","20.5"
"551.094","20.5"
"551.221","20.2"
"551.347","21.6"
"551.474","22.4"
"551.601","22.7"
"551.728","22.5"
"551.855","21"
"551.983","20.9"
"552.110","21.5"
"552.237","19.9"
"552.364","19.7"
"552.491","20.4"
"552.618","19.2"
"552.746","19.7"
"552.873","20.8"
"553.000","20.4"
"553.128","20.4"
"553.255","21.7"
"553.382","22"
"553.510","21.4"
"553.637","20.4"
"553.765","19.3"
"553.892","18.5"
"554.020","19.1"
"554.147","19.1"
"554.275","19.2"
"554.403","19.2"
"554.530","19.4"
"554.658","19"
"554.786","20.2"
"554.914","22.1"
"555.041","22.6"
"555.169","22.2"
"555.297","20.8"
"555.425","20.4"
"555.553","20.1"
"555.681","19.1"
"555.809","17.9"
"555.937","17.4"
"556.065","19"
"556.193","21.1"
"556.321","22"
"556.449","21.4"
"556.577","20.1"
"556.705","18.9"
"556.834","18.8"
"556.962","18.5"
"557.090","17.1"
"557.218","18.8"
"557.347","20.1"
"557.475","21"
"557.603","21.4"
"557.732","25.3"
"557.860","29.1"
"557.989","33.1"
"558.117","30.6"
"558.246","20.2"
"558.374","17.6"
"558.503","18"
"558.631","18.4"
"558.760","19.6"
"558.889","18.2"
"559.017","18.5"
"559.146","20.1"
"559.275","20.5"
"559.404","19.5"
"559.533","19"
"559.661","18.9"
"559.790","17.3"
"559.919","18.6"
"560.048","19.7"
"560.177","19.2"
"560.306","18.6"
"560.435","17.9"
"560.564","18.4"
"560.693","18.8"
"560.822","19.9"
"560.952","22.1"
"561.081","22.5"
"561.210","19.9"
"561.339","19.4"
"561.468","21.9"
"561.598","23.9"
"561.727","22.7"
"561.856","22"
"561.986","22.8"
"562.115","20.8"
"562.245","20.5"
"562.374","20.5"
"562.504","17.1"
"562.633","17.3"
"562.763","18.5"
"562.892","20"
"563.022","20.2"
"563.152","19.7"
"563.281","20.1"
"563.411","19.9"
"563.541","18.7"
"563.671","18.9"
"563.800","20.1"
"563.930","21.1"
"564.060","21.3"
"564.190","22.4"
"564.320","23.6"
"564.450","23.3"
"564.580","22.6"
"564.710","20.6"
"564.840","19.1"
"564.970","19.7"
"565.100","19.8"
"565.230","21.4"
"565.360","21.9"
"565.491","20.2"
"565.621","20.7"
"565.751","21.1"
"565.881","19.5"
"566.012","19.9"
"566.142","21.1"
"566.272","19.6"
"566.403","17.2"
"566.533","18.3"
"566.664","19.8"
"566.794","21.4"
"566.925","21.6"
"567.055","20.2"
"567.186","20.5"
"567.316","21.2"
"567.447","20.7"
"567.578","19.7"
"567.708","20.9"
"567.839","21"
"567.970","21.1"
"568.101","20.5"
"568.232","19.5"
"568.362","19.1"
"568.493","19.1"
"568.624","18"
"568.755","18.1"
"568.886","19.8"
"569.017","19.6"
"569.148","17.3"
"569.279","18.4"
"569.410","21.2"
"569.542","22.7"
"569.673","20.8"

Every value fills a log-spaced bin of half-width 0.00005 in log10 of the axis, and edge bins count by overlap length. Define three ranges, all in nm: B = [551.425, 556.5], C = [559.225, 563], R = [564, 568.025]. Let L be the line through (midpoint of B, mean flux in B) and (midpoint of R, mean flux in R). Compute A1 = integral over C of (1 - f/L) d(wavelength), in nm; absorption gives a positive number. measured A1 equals 0.115 nm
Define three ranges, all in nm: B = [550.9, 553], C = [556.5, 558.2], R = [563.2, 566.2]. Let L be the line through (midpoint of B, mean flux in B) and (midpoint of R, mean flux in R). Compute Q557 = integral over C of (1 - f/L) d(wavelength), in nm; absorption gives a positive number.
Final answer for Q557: -0.14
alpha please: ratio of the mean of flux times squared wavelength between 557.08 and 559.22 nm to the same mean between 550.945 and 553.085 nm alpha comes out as 1.1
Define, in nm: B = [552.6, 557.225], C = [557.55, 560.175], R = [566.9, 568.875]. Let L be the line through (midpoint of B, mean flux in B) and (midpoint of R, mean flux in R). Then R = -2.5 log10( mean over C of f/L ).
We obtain -0.06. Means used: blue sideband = 19.9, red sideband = 20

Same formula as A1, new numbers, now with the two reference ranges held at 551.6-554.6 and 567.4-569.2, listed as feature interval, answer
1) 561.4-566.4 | -0.20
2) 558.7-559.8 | 0.05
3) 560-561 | 0.03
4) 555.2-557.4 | 0.07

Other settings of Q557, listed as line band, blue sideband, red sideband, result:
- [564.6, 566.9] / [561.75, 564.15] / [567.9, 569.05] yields -0.05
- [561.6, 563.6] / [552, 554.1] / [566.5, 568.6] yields 0.01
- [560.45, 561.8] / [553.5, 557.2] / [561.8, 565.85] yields -0.04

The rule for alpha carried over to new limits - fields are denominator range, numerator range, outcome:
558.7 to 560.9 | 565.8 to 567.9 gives 1.09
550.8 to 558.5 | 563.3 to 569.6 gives 1.02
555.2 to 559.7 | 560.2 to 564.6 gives 1.01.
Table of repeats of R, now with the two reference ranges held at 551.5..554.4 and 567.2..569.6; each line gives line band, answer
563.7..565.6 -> -0.06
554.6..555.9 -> 0.00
